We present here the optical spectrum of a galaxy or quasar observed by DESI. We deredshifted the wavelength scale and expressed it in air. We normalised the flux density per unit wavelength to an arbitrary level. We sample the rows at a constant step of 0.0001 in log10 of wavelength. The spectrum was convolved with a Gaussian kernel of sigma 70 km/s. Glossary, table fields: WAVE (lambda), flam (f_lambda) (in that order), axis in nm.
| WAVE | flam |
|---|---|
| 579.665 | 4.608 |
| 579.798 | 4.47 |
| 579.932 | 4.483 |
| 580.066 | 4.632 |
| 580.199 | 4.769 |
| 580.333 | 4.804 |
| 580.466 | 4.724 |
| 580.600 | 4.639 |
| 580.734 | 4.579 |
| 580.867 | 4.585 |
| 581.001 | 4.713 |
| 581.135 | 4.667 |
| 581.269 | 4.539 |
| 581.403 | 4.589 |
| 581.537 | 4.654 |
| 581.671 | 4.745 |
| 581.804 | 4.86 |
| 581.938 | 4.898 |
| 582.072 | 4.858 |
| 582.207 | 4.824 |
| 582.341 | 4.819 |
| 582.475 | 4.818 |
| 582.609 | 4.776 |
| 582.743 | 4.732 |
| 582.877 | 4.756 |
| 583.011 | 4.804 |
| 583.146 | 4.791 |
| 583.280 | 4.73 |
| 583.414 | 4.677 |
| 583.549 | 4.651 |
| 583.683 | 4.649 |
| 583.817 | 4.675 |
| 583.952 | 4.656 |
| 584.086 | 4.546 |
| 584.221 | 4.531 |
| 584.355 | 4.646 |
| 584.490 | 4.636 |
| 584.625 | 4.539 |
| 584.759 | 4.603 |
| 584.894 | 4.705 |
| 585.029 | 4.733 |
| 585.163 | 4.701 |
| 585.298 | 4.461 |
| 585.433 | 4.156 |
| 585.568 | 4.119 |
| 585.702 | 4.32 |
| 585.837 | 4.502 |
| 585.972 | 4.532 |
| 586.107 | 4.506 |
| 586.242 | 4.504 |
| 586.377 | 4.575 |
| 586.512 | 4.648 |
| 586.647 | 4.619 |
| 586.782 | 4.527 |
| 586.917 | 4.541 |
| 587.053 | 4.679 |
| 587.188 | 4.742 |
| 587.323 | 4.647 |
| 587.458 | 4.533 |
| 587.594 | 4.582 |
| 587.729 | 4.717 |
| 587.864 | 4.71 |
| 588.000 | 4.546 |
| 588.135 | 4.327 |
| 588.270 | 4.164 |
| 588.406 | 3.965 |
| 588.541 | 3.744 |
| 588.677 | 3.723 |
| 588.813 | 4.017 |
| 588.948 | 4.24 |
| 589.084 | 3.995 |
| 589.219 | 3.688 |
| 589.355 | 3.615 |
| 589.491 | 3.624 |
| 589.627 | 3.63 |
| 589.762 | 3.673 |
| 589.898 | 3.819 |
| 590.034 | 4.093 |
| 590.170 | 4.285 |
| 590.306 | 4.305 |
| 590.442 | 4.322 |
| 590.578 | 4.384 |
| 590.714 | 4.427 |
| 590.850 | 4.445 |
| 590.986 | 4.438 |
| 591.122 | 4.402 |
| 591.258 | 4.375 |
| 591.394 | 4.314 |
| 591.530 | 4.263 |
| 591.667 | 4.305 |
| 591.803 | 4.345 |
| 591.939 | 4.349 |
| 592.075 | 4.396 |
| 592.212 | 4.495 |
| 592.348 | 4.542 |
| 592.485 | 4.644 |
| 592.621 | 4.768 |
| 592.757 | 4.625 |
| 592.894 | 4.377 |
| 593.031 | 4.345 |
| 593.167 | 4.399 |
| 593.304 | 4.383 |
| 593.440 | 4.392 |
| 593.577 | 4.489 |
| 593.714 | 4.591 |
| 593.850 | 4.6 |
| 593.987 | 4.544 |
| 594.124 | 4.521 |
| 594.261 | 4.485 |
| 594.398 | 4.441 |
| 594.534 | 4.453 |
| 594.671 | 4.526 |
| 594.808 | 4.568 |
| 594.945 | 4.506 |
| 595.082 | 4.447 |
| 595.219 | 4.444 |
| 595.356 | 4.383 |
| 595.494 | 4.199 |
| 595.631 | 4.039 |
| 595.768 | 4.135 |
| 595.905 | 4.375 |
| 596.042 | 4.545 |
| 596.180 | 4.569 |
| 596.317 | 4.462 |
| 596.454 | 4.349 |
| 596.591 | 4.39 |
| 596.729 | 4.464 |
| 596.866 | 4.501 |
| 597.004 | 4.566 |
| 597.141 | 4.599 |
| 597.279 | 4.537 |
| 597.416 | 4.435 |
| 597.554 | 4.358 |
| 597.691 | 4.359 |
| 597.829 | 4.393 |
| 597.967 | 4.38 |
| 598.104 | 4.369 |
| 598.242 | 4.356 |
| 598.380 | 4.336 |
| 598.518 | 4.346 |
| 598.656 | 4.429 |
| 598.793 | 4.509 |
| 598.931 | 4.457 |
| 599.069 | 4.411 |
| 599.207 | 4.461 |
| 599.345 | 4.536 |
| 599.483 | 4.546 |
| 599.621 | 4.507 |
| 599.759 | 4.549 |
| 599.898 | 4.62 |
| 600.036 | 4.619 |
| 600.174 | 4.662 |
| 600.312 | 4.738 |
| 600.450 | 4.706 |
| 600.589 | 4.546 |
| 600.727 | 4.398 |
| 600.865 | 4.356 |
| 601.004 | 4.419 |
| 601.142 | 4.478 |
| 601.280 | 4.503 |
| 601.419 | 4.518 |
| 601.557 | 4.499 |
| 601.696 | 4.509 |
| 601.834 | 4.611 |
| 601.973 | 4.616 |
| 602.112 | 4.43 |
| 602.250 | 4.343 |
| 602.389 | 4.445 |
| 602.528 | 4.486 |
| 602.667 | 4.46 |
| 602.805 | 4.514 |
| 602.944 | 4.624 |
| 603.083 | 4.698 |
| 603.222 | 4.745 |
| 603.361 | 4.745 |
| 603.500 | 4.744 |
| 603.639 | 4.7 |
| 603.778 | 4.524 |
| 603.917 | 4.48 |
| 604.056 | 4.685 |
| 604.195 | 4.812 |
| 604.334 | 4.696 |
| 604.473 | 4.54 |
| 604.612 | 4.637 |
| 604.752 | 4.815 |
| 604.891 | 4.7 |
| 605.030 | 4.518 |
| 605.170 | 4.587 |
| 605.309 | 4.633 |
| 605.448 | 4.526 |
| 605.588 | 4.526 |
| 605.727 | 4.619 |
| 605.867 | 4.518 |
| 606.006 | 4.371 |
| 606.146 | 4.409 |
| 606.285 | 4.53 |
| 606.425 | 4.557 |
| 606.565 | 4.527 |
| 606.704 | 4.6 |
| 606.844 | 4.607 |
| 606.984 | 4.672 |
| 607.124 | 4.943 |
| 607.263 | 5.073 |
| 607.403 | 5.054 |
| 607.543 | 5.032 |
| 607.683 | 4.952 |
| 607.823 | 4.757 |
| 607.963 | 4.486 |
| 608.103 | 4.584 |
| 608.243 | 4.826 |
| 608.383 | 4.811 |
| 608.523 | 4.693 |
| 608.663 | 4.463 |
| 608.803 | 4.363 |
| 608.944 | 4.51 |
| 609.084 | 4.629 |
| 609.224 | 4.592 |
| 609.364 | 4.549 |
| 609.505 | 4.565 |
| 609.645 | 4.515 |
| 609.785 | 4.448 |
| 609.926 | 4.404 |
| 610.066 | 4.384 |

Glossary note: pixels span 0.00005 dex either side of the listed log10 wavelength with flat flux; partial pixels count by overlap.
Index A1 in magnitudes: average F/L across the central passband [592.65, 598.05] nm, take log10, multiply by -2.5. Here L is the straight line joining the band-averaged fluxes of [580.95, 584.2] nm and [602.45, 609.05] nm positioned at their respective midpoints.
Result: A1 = 0.06 mag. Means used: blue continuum 4.72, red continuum 4.65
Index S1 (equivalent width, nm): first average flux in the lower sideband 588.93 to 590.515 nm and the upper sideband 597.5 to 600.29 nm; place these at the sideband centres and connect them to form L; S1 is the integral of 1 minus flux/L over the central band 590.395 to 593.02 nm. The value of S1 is -0.25 nm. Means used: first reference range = 3.93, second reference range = 4.47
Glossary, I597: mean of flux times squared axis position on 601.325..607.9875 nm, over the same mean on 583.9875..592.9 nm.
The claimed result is 1.12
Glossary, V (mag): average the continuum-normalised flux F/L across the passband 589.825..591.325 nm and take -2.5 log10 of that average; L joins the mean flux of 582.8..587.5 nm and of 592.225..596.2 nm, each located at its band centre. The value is 0.05 mag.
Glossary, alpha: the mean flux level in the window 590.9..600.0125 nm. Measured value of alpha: 4.44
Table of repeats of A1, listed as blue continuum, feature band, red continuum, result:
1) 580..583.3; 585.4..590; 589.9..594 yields 0.070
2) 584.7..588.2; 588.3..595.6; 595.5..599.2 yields 0.047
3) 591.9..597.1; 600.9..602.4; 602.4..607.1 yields 0.017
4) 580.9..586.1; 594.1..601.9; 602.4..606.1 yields 0.037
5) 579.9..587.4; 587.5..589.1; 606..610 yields 0.098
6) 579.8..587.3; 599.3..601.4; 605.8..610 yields 0.022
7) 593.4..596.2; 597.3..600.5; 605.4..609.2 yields 0.006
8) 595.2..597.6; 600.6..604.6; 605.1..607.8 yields 0.003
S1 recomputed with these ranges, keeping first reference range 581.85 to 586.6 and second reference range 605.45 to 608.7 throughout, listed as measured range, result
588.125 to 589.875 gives 0.29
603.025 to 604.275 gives 0.00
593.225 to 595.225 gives 0.07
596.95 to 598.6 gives 0.09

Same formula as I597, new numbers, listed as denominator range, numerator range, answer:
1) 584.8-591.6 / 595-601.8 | 1.07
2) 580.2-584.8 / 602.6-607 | 1.06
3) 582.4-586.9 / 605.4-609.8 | 1.09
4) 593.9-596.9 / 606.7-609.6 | 1.11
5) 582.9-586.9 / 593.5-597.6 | 1.01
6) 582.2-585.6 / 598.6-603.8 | 1.04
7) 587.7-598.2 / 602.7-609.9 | 1.12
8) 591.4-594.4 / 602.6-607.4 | 1.08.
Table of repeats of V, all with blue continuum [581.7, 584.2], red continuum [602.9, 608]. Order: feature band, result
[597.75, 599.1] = 0.07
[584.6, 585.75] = 0.06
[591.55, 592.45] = 0.07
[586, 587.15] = 0.04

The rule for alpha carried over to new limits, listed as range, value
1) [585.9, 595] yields 4.36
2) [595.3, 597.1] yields 4.39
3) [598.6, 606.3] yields 4.56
